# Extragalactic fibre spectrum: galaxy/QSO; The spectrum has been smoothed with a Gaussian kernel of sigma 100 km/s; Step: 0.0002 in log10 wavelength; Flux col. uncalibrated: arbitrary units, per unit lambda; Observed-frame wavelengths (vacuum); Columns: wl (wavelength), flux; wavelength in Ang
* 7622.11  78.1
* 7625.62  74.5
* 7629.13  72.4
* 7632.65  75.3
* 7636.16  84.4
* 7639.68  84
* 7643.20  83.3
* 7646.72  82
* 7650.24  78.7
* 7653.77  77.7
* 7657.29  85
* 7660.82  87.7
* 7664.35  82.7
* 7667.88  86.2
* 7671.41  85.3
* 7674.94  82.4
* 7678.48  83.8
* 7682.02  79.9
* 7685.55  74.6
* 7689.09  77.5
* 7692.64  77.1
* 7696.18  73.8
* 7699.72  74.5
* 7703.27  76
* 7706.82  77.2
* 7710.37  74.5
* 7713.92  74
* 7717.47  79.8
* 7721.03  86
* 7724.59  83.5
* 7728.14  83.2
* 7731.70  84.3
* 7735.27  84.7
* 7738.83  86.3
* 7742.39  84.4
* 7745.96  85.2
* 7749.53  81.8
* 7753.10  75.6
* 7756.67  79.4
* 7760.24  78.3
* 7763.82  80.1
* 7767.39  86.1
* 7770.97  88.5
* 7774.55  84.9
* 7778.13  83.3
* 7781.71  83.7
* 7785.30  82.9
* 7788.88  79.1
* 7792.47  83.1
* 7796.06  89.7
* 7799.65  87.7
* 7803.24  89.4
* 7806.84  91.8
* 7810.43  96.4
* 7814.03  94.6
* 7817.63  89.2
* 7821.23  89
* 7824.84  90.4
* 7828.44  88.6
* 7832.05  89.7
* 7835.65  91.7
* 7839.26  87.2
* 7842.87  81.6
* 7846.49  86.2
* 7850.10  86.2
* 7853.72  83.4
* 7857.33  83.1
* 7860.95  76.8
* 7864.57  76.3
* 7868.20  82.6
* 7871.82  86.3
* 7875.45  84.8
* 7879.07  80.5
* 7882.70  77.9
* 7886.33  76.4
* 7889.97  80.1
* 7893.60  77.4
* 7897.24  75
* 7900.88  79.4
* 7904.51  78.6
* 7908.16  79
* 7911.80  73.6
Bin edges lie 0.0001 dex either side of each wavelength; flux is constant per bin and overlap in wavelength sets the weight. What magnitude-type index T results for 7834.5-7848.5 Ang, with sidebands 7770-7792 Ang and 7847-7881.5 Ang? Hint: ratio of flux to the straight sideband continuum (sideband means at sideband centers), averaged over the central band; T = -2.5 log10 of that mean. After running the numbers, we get -0.05 mag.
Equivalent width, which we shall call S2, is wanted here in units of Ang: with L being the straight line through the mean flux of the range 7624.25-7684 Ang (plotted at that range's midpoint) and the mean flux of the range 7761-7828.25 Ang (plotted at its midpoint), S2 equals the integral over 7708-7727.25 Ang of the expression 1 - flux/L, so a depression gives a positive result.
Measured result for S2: 1.0 Ang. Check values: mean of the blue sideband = 81.5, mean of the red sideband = 87.1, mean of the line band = 79.7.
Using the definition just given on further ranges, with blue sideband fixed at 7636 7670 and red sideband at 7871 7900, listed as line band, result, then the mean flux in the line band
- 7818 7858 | -3.4 Ang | 87.2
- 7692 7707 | 1.3 Ang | 75.5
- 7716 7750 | -0.9 Ang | 84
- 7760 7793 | -0.8 Ang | 83.2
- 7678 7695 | 0.9 Ang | 78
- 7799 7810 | -1.3 Ang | 90.7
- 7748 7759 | 0.4 Ang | 78.9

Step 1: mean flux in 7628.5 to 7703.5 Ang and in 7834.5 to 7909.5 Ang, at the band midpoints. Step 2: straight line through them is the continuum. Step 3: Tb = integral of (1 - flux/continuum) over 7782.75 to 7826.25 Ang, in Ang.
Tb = -4.0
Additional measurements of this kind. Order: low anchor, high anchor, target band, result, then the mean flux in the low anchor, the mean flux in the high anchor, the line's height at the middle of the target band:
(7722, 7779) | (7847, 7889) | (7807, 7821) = -1.79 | 83.1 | 81.4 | 82.2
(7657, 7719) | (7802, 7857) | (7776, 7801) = 0.57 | 79.4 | 88.9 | 86.1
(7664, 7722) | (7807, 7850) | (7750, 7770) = 0.90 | 79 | 89.5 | 84.1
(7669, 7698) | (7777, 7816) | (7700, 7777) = 1.75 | 79.5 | 87.5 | 83.4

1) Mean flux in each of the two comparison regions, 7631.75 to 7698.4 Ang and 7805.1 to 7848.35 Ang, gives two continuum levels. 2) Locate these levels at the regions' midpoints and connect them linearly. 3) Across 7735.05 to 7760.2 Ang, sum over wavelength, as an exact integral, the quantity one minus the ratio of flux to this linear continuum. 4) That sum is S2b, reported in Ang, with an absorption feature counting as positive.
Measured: 1.01 Ang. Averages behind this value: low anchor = 81.2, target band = 82.1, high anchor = 89.7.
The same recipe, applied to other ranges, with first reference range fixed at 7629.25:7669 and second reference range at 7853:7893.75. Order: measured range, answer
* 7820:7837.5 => -2.0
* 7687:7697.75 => 0.7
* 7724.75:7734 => -0.3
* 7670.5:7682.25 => -0.2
